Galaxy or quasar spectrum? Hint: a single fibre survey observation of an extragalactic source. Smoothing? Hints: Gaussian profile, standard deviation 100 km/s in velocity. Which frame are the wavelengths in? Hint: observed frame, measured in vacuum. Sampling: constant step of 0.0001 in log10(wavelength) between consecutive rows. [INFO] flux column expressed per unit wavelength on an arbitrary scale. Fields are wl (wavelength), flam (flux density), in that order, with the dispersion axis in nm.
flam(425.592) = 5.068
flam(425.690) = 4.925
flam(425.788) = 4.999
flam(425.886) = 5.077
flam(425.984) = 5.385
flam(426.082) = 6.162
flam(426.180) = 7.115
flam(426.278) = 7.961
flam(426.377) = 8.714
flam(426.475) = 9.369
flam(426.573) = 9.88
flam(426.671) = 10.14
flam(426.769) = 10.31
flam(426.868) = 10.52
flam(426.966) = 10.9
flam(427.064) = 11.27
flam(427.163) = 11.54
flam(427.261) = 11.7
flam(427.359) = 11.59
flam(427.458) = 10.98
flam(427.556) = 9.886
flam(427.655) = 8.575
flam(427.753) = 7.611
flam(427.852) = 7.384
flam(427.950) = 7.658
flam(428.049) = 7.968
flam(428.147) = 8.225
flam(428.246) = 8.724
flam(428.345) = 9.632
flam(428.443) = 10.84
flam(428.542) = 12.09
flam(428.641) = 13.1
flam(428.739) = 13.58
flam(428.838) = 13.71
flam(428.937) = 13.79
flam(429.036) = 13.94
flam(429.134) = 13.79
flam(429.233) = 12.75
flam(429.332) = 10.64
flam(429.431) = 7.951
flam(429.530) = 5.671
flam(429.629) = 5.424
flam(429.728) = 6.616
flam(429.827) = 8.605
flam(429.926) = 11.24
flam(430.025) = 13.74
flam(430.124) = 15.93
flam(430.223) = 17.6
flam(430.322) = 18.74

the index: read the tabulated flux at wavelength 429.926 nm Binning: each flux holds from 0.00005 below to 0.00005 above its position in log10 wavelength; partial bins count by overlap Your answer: 11.24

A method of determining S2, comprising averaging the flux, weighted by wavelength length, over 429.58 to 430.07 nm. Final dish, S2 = 9.08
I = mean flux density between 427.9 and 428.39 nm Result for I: 8.43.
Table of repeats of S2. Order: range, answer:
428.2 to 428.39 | 9.16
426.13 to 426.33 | 7.52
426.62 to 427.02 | 10.5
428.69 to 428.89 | 13.6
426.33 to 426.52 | 9.05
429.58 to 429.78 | 6.05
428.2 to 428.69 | 10.9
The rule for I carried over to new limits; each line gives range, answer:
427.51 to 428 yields 8.2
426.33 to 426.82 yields 9.69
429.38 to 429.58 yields 6.82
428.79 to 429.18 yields 13.8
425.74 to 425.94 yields 5.05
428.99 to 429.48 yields 11.8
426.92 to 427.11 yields 11.1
